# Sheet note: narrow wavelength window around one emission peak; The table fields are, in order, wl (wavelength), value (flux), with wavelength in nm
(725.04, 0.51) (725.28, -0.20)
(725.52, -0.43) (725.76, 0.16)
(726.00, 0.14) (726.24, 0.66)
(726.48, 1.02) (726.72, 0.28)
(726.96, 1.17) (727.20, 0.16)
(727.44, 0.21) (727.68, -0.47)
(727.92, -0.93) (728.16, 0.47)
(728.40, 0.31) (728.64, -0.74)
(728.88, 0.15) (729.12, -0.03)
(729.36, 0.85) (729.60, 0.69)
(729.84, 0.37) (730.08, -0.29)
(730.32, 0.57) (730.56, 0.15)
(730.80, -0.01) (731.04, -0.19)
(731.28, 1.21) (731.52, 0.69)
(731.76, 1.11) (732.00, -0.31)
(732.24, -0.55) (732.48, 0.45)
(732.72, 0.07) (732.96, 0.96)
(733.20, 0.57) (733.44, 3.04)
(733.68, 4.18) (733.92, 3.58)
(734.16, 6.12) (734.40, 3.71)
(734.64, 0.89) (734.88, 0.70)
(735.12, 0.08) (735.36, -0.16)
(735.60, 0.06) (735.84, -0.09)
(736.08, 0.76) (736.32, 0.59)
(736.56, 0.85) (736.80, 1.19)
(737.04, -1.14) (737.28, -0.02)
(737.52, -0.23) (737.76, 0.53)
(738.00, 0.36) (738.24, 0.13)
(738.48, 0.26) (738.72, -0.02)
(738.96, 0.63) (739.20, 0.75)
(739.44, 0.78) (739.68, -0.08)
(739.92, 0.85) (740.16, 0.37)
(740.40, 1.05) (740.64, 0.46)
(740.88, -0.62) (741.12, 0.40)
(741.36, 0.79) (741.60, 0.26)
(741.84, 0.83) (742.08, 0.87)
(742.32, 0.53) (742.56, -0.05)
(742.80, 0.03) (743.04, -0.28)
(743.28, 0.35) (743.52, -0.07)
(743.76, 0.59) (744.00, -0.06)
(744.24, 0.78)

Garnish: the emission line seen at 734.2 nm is [O II] 3727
